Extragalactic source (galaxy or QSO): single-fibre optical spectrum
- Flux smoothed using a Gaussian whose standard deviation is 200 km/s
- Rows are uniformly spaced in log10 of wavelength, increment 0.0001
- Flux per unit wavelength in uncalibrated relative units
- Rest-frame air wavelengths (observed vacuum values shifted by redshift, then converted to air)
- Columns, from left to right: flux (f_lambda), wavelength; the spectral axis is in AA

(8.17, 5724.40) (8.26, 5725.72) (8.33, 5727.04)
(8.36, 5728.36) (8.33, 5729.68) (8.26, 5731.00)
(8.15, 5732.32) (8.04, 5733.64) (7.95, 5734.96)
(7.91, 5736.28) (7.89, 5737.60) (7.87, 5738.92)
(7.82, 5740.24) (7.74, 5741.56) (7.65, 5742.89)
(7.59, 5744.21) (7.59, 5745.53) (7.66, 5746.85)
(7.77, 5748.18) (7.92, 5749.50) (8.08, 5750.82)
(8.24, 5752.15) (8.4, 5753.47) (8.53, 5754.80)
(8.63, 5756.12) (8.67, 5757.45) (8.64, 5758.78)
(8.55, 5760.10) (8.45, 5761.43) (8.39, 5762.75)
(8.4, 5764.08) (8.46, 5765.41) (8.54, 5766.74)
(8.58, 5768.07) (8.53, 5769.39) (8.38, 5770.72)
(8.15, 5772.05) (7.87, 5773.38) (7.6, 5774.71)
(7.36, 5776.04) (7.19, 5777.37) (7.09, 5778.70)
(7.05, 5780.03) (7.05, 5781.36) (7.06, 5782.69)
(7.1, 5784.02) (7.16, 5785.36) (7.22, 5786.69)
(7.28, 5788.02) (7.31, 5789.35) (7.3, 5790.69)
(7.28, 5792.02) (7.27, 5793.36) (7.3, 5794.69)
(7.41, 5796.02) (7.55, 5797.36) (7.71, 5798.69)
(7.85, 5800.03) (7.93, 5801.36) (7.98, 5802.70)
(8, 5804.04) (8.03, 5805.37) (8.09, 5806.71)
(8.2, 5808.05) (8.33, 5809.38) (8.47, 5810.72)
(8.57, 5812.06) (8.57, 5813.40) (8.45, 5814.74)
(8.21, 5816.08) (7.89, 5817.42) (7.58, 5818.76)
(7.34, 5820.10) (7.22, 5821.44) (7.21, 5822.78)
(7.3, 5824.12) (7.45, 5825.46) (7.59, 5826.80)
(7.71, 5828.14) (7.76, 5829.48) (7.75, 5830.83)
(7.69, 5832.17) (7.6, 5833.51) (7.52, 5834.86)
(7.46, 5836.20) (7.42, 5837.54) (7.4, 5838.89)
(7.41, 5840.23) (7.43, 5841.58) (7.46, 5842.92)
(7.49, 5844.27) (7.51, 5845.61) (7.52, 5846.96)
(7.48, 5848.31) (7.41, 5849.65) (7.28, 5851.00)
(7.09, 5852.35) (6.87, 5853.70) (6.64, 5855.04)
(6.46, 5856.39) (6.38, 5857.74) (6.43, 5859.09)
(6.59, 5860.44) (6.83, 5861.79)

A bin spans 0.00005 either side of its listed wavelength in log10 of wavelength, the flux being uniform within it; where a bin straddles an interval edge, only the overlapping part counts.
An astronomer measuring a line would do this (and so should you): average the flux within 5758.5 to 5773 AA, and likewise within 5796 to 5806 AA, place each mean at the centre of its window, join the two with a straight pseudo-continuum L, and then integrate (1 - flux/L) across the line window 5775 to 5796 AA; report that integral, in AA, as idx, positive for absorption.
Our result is 2.3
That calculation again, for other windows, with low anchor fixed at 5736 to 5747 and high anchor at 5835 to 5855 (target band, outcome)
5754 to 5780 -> -1.8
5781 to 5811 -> -0.2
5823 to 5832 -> -0.2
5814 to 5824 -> -0.3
